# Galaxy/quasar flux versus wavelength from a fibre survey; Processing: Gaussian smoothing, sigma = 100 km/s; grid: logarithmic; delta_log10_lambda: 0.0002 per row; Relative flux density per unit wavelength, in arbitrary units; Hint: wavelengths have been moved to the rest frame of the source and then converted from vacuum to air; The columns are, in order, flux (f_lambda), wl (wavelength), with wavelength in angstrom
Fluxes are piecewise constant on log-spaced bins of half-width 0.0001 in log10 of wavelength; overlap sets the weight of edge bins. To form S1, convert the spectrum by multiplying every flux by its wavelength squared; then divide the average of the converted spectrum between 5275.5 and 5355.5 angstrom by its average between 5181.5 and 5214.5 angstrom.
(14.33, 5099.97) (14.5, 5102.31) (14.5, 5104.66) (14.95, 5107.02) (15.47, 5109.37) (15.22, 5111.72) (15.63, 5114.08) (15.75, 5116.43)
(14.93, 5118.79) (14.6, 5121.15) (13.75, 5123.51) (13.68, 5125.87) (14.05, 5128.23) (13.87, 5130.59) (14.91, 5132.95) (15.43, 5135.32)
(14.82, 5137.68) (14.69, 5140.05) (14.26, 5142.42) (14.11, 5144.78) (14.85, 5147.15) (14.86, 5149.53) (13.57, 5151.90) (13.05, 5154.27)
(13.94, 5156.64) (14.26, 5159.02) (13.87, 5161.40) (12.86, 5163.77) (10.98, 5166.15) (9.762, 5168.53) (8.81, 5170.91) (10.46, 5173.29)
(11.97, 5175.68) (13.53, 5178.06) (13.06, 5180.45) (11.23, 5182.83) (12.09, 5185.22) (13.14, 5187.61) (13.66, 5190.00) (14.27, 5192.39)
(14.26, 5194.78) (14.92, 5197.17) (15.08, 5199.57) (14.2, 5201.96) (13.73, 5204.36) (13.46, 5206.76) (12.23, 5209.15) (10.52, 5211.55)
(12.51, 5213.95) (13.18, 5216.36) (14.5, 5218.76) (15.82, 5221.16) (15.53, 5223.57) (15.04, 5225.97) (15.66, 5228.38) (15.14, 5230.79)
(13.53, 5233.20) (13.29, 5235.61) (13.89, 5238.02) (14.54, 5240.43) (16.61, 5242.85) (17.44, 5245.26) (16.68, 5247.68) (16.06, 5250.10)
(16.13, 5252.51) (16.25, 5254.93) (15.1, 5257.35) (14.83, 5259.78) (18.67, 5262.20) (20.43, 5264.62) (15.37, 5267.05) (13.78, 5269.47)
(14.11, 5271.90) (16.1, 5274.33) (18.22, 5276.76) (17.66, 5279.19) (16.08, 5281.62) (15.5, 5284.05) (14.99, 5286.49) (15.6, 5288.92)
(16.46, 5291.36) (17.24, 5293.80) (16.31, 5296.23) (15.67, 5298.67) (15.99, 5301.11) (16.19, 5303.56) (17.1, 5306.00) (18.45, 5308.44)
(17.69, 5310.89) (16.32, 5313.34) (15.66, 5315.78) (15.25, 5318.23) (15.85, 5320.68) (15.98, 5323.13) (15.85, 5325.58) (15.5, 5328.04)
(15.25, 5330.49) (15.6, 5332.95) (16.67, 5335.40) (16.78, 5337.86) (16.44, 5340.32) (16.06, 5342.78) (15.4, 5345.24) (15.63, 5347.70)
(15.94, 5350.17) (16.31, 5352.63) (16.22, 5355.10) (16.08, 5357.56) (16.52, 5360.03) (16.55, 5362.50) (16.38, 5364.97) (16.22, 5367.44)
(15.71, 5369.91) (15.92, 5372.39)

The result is 1.3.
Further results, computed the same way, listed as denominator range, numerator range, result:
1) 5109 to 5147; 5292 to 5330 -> 1.19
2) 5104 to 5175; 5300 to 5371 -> 1.26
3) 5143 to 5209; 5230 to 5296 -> 1.26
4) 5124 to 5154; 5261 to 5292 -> 1.20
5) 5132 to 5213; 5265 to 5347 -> 1.28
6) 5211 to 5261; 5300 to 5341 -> 1.12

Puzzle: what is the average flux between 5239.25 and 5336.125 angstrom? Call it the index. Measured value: 16.2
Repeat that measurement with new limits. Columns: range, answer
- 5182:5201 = 13.6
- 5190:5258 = 14.6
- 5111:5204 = 13.6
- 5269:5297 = 16.1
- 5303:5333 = 16.2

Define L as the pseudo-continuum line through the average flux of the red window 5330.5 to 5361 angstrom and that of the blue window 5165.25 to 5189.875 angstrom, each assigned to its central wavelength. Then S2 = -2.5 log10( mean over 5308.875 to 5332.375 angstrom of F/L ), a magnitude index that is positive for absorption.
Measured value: -0.040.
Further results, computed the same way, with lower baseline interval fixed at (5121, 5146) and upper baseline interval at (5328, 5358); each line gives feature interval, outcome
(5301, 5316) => -0.08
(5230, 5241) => 0.09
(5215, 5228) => 0.02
